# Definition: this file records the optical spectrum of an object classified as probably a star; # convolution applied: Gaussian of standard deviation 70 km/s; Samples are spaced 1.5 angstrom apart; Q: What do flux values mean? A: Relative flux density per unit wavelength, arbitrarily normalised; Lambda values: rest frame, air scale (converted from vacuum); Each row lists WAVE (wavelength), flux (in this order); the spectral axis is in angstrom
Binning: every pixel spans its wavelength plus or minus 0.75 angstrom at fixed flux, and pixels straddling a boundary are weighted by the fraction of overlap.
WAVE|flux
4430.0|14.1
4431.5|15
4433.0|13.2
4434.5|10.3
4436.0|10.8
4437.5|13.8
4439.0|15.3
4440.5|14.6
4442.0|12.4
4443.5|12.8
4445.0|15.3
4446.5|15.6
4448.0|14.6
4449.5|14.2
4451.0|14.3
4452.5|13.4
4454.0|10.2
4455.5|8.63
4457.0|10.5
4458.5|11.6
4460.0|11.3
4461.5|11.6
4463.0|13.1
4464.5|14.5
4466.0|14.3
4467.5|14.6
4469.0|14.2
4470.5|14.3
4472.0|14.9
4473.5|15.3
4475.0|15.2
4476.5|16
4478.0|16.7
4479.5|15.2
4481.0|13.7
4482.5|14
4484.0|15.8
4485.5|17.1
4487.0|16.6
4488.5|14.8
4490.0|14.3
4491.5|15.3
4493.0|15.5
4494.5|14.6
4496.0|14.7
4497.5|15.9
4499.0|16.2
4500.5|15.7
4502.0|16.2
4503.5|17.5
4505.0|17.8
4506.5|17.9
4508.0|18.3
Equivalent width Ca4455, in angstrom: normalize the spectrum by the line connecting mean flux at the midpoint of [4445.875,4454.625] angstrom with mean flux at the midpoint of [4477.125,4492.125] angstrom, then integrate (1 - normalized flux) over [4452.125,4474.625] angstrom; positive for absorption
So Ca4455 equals 2.4 angstrom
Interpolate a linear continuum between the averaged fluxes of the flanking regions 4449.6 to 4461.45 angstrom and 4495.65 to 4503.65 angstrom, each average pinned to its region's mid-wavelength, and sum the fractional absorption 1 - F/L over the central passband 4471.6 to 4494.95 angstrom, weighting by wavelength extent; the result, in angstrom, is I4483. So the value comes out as -1.64 angstrom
